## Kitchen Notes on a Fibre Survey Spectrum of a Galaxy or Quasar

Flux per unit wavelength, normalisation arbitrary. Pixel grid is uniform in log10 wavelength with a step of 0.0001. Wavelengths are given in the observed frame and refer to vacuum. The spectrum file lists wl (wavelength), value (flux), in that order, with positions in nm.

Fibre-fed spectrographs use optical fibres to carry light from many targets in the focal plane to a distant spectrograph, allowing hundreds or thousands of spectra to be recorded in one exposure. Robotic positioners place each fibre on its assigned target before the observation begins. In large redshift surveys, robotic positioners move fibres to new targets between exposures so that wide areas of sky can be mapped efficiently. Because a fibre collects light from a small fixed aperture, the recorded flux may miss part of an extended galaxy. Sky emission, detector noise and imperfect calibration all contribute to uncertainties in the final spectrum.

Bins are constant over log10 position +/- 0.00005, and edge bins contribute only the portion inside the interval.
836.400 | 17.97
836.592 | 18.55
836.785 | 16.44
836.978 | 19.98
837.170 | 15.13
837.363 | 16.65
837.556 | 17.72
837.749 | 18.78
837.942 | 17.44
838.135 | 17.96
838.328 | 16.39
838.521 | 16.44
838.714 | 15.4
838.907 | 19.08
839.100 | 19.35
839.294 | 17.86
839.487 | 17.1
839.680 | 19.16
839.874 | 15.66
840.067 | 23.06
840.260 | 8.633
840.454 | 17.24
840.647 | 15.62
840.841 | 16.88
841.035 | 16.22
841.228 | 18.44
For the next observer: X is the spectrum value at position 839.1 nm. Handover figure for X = 19.35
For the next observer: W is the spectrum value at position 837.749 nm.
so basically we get 18.78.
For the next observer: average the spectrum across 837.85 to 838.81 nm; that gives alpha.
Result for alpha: 16.7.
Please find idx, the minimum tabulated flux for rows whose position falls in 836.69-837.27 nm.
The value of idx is 15.13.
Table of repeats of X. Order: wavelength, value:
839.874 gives 15.66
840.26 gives 8.633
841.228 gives 18.44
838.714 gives 15.4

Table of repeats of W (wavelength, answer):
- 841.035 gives 16.22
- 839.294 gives 17.86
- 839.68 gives 19.16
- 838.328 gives 16.39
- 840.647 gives 15.62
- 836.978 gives 19.98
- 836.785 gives 16.44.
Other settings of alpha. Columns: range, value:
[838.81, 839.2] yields 19.2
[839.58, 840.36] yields 16.6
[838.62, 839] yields 17.2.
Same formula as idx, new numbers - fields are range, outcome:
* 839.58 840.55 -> 8.633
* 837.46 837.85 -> 17.72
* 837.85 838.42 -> 16.39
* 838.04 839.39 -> 15.4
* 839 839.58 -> 17.1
